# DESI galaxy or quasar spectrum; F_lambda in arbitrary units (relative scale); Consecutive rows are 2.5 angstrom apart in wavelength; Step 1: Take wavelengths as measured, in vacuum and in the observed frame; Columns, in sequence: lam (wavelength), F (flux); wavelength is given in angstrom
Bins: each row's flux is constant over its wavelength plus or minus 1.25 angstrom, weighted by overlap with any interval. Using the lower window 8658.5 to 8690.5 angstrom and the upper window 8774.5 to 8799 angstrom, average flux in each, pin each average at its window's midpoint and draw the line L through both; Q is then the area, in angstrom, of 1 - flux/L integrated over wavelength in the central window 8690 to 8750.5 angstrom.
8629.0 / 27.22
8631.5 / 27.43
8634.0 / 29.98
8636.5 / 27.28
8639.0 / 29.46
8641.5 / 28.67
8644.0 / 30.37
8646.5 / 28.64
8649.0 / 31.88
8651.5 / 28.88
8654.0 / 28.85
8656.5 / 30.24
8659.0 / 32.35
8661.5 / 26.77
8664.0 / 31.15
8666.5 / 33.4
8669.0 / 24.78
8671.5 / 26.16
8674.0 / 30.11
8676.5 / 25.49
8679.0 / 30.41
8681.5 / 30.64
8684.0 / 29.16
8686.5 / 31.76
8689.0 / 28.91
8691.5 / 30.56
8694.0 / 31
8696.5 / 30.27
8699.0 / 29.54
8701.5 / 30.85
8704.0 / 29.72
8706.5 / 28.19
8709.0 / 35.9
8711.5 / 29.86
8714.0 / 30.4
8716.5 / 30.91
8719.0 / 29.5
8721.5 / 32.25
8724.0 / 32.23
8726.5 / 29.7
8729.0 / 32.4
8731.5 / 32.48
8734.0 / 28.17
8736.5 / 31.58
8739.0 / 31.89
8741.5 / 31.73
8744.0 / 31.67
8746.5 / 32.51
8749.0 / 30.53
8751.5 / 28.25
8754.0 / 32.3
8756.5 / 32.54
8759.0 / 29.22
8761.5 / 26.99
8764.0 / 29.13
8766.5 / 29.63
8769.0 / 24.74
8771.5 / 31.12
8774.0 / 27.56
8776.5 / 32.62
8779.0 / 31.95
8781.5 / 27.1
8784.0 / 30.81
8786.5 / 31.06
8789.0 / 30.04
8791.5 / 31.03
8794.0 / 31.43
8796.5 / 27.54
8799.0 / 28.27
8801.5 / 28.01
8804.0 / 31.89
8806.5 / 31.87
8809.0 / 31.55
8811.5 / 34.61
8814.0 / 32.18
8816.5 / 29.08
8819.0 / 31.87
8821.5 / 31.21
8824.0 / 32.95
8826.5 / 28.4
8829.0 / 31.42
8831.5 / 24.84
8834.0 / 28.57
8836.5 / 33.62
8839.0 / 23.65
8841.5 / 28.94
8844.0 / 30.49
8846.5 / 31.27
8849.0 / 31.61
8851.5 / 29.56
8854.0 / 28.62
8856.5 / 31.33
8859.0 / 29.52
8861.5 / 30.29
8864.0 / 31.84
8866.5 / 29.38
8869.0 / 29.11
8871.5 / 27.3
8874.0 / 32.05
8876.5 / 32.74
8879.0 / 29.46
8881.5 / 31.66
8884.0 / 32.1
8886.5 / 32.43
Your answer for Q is -2.7 angstrom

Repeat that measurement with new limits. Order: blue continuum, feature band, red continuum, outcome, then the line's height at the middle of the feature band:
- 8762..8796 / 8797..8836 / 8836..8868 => -0.81 angstrom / 29.8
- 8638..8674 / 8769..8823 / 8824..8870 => -1.60 angstrom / 29.6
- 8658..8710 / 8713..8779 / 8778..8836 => -0.87 angstrom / 30.1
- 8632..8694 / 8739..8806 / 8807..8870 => -0.23 angstrom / 29.9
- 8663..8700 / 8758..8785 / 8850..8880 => 0.61 angstrom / 29.8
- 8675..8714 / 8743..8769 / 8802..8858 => 0.23 angstrom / 30.3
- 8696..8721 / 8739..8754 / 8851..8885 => -0.30 angstrom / 30.5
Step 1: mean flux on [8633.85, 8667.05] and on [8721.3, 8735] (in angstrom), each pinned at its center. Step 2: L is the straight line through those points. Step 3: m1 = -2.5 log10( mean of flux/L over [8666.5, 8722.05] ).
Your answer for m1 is 0.02 mag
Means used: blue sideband 29.8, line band 29.9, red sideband 31.2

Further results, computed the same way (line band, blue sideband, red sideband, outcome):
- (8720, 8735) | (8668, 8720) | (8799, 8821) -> -0.04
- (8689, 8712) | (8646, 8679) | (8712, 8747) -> -0.01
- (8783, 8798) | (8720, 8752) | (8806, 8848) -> 0.02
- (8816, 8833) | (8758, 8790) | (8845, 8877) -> 0.00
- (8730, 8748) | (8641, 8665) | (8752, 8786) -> -0.06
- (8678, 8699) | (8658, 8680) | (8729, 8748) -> -0.02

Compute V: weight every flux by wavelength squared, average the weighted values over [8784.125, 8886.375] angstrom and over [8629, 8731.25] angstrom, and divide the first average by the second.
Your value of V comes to 1.1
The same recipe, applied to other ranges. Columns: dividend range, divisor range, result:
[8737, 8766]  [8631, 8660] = 1.06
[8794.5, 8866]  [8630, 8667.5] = 1.06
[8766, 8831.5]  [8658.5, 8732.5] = 1.03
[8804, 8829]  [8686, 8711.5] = 1.06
